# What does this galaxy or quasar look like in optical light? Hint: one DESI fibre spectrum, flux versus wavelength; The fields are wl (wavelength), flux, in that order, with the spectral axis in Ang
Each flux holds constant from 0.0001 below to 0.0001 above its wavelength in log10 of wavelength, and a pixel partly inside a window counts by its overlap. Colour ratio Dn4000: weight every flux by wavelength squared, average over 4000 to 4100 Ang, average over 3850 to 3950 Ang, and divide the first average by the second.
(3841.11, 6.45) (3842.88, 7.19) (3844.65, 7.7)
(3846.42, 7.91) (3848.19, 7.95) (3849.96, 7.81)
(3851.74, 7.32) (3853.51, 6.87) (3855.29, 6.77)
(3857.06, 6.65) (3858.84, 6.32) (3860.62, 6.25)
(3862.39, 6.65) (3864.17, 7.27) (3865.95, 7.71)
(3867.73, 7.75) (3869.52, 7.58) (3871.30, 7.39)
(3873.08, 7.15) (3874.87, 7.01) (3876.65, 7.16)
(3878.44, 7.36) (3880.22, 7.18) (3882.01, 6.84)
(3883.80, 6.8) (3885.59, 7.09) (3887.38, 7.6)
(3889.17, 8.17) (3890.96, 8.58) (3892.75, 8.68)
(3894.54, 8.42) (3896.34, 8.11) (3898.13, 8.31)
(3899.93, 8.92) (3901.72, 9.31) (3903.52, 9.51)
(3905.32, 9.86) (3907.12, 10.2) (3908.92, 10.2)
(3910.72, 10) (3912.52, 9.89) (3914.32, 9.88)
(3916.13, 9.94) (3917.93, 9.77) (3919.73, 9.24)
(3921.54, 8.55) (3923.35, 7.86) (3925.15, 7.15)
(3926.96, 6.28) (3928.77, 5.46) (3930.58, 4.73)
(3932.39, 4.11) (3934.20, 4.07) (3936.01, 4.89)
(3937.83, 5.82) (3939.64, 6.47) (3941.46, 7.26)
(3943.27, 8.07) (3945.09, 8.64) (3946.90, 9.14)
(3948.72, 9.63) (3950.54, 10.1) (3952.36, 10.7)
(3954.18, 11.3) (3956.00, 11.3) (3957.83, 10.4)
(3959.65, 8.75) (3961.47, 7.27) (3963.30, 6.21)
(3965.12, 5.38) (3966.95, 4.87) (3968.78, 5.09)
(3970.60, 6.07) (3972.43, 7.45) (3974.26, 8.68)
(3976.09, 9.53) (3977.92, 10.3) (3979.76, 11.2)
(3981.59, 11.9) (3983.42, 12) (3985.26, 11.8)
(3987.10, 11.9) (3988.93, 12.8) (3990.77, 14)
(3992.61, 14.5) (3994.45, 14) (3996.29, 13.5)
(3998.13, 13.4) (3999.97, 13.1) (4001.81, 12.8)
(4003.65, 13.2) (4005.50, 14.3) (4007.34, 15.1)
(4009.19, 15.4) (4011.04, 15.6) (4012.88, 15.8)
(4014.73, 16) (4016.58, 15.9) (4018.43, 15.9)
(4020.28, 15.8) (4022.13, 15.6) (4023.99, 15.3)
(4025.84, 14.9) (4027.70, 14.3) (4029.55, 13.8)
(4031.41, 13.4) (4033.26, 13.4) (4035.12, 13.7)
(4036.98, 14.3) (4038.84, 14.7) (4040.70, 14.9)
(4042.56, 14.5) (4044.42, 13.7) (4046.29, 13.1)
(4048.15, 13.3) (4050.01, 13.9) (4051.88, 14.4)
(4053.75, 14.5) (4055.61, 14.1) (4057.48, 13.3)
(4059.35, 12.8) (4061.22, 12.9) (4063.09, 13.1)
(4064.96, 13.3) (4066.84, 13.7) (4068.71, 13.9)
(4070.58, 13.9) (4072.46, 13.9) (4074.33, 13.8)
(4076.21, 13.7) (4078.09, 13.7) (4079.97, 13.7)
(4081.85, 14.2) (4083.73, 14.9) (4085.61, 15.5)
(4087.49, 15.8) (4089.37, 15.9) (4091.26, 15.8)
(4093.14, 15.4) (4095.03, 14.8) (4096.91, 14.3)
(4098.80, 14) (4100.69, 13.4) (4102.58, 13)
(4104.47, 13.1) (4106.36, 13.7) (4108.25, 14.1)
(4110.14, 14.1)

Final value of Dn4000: 2.0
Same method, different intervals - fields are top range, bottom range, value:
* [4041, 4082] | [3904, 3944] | 1.90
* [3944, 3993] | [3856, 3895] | 1.37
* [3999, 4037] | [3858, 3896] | 2.13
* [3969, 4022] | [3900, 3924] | 1.41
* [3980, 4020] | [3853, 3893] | 2.06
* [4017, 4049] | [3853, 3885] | 2.22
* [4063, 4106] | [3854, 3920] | 1.93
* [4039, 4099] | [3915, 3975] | 1.98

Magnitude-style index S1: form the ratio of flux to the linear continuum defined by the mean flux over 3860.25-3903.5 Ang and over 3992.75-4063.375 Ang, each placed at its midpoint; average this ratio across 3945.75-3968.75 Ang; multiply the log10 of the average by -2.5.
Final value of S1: 0.27 mag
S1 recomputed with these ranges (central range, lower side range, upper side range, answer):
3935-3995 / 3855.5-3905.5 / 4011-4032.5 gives 0.30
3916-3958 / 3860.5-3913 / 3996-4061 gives 0.30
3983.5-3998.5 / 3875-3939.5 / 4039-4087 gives -0.18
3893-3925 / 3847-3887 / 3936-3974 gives -0.22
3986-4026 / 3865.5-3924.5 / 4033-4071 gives -0.18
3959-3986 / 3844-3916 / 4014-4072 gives 0.35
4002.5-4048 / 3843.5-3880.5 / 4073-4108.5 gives -0.19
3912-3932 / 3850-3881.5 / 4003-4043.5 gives 0.23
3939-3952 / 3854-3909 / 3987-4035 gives 0.27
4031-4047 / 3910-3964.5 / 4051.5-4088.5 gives -0.12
